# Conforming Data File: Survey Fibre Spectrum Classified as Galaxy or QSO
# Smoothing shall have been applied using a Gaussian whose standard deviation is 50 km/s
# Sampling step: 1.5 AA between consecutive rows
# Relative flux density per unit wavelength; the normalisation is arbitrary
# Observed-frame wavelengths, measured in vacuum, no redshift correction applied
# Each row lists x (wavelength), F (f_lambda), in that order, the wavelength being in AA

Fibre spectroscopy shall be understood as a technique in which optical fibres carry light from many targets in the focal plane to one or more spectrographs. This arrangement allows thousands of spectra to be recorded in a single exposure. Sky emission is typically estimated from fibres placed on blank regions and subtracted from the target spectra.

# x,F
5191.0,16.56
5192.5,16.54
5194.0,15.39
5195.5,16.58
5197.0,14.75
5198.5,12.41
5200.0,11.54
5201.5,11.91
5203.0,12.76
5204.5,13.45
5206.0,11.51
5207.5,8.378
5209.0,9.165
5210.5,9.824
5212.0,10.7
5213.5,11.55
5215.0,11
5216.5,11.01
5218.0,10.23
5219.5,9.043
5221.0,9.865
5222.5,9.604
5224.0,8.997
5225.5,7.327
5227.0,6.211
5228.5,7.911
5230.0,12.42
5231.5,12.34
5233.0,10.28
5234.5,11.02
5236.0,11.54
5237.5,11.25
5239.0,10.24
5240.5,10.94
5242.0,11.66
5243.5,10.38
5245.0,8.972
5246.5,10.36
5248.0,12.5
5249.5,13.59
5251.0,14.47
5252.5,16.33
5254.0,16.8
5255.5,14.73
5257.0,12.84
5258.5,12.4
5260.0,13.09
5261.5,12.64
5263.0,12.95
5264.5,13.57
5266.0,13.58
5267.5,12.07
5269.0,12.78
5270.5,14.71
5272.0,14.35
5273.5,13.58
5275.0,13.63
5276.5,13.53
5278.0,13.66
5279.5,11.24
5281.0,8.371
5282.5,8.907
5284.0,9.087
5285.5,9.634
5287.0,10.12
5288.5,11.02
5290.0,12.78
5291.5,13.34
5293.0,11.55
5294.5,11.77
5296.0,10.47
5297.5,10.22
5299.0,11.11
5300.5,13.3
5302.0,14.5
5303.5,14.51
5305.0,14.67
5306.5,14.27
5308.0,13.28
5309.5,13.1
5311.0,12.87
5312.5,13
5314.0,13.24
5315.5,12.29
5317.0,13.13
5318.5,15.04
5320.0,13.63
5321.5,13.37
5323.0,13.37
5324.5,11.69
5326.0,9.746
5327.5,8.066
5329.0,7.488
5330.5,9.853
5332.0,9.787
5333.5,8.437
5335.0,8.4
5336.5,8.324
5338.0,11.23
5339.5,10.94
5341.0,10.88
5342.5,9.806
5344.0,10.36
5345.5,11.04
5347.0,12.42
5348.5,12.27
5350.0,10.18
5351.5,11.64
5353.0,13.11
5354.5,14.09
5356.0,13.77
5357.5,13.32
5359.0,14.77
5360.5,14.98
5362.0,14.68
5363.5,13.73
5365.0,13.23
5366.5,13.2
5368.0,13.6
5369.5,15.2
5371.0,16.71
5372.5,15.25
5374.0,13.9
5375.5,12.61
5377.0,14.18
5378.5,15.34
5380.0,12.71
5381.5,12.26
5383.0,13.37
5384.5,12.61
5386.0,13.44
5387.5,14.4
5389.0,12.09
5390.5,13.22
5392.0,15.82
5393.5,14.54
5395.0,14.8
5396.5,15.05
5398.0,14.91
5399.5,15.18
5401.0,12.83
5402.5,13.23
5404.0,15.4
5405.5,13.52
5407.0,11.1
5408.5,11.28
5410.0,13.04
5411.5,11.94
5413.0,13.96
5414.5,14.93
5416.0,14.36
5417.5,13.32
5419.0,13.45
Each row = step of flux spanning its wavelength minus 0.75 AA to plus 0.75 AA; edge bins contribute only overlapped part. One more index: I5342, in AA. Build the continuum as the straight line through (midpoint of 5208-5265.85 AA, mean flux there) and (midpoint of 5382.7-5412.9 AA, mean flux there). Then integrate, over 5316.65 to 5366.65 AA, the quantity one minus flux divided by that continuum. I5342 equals 4.2 AA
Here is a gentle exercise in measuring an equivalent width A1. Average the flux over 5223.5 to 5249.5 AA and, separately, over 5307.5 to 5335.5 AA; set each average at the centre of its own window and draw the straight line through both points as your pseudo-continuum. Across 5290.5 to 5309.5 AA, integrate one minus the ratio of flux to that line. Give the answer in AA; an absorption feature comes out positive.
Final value -2.5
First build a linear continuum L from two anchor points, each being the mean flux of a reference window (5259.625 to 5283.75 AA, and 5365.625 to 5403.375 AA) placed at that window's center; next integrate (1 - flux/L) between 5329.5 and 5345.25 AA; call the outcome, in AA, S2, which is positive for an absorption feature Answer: 4.2 AA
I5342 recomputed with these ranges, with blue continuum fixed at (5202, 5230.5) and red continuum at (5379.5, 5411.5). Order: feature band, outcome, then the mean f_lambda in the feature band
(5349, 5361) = -0.40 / 13.2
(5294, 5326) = -2.85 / 12.9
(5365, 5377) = -1.12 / 14.3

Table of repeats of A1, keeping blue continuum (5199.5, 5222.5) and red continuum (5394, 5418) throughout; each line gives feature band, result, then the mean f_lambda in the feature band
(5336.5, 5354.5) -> 2.1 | 11.3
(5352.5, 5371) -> -1.5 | 14.1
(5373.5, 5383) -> -0.1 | 13.5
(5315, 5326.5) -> -0.4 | 12.9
